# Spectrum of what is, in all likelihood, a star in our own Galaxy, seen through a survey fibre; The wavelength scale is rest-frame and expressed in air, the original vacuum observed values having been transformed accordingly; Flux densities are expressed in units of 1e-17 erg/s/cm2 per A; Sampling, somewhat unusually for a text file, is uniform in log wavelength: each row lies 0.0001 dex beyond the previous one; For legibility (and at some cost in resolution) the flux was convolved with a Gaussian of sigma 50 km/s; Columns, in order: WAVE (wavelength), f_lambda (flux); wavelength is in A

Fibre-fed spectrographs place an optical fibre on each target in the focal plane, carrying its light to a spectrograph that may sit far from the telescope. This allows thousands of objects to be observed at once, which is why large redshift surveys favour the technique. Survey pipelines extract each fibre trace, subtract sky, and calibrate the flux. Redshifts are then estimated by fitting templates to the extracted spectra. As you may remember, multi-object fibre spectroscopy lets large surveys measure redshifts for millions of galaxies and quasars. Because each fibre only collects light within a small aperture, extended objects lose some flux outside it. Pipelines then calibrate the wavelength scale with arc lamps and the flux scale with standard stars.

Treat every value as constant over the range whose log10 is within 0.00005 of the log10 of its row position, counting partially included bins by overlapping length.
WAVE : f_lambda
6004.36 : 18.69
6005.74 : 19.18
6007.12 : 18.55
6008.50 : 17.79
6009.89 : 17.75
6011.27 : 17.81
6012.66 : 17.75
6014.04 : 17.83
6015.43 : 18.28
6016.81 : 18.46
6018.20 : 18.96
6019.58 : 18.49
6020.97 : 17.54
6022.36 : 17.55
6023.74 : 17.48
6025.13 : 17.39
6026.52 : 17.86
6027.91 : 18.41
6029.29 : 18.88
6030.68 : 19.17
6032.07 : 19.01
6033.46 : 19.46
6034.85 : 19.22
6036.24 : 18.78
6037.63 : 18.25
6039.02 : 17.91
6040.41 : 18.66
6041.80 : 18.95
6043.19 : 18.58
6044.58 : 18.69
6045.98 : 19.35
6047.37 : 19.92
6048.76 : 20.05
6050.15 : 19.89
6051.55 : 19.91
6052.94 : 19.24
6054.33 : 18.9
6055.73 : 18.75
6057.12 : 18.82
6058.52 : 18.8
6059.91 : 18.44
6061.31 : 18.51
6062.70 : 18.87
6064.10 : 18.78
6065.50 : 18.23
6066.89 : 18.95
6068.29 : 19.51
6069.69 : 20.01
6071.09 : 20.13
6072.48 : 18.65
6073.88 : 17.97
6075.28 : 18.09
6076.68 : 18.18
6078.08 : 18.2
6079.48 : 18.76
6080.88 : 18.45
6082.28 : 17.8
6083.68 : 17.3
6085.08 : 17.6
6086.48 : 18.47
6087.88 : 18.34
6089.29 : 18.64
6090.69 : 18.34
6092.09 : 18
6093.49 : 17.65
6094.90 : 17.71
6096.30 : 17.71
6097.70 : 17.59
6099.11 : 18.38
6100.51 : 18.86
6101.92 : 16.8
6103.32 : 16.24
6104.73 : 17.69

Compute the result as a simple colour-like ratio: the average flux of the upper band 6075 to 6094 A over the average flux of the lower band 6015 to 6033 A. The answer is 0.99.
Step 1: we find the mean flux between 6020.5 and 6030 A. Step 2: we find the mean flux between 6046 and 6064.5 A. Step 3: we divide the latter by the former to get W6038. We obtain 1.07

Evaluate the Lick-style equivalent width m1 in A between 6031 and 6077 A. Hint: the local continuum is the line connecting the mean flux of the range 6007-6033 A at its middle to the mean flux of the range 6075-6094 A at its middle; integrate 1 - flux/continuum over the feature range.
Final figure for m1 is -2.1 A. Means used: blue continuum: 18.2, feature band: 19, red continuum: 18.1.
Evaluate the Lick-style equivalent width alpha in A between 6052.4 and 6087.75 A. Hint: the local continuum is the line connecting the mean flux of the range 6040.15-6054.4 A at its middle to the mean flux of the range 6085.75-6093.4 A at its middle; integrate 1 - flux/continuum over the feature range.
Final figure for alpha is 0.3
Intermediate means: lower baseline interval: 19.3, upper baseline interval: 18.3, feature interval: 18.6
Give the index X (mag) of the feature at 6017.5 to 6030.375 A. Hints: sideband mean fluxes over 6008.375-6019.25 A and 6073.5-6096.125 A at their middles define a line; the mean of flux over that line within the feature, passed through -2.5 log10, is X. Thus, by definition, 0.00 mag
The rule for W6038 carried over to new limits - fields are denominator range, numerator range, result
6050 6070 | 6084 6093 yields 0.96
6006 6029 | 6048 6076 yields 1.06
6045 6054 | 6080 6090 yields 0.92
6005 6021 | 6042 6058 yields 1.06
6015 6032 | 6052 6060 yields 1.04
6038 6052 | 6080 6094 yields 0.94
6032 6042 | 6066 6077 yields 1.01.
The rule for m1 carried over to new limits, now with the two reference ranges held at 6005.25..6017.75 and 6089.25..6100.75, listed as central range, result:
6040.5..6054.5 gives -0.9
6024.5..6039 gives -0.4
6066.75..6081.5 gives -0.6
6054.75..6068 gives -0.5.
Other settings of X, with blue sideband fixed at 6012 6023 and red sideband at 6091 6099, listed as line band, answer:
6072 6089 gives -0.02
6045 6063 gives -0.07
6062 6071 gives -0.07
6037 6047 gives -0.04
